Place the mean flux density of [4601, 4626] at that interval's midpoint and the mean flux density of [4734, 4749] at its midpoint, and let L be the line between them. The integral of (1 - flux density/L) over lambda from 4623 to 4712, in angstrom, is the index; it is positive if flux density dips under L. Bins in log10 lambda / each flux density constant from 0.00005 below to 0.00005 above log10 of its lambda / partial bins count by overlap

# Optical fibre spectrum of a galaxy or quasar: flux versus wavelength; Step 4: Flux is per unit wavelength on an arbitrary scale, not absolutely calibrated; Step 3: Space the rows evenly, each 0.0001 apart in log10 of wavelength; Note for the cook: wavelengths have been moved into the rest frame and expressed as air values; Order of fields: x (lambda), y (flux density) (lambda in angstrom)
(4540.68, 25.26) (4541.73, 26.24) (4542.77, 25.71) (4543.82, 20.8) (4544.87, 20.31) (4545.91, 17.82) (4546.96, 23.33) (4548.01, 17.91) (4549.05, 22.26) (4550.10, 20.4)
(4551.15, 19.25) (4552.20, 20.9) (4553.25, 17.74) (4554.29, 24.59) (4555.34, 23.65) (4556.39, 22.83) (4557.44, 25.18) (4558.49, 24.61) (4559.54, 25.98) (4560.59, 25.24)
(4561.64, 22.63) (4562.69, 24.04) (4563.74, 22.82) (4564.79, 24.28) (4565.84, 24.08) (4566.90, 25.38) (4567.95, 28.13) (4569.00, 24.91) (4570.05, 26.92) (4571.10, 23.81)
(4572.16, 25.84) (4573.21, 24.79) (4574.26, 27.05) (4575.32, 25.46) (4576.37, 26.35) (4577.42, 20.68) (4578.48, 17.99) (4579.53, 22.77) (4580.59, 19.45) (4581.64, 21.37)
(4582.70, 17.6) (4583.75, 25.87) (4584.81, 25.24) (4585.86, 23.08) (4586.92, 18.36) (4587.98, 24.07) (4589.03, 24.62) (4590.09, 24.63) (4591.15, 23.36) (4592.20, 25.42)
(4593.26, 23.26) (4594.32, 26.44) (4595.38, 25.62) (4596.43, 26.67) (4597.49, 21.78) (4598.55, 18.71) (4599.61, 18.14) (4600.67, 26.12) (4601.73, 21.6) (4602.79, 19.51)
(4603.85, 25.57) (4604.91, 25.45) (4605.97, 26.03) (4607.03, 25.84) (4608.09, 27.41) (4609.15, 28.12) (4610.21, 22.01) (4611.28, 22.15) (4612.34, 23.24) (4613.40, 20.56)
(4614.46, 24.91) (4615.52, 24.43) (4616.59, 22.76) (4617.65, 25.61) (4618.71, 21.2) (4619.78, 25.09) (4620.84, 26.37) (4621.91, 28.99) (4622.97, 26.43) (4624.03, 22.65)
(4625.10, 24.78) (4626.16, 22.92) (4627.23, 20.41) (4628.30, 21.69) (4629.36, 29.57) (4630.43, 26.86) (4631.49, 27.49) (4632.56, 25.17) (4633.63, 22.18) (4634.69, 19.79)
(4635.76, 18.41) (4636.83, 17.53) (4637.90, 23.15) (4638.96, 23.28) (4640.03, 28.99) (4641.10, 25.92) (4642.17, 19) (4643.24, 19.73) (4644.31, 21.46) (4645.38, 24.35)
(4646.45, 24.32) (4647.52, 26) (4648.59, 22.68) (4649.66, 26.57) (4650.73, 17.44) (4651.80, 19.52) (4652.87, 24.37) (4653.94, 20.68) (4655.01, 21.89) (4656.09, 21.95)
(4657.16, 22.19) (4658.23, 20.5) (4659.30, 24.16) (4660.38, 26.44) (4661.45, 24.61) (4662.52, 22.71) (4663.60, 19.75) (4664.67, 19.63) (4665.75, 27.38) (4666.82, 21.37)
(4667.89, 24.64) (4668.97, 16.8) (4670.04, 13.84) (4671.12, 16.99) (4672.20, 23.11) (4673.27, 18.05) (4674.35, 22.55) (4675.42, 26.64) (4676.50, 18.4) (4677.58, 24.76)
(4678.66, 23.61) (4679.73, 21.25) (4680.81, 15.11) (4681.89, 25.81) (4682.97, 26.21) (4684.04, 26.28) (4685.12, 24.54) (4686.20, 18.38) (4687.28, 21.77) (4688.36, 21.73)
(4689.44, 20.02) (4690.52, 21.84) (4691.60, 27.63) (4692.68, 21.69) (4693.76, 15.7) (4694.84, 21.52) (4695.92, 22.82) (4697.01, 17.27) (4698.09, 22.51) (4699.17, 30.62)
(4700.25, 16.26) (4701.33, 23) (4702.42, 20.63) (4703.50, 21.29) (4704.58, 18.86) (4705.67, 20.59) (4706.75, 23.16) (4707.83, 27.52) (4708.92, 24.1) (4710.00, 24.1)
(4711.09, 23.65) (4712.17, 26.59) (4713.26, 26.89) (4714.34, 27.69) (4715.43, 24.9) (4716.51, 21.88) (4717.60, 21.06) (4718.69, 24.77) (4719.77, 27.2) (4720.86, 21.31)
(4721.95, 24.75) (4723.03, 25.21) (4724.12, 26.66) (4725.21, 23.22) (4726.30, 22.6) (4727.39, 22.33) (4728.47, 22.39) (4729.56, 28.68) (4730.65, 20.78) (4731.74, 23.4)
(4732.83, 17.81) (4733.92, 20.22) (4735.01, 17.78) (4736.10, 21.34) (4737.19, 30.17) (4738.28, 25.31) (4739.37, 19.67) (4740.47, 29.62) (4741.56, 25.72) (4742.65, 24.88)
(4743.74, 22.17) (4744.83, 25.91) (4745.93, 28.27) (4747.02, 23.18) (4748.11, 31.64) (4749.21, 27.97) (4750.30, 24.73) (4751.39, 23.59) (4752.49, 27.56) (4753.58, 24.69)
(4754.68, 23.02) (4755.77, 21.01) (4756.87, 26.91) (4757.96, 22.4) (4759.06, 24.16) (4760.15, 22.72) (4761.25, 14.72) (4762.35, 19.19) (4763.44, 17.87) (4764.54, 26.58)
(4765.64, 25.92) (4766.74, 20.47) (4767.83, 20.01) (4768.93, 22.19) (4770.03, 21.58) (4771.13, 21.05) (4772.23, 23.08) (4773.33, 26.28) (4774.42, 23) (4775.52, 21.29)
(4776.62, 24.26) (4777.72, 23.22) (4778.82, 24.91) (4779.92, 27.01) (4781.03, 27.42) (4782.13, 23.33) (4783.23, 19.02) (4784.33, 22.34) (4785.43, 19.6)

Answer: 8.0 angstrom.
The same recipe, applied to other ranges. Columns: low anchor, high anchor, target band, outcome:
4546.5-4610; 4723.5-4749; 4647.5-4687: 3.0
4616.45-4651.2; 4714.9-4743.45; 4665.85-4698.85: 2.8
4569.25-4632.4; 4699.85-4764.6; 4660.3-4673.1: 1.4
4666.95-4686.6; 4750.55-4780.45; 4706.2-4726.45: -2.3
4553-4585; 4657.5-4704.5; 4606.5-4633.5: -2.0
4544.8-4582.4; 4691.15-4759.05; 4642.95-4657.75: 0.6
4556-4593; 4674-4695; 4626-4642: -0.3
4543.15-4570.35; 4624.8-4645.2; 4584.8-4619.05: -1.0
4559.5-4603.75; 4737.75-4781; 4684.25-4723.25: 1.4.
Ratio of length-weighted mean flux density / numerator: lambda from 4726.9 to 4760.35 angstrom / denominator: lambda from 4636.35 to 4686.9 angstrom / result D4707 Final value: 1.09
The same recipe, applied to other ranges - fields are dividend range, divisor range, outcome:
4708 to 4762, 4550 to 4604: 1.03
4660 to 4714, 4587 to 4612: 0.93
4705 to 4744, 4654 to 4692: 1.08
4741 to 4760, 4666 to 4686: 1.16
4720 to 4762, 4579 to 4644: 1.02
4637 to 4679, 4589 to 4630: 0.92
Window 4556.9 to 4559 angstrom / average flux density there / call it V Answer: 24.9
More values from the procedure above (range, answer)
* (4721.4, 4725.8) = 24.9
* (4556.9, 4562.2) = 24.7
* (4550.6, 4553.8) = 19.4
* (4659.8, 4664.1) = 23.4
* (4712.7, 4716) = 26.5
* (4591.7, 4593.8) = 24.3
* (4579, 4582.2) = 21.2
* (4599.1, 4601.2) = 22.2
